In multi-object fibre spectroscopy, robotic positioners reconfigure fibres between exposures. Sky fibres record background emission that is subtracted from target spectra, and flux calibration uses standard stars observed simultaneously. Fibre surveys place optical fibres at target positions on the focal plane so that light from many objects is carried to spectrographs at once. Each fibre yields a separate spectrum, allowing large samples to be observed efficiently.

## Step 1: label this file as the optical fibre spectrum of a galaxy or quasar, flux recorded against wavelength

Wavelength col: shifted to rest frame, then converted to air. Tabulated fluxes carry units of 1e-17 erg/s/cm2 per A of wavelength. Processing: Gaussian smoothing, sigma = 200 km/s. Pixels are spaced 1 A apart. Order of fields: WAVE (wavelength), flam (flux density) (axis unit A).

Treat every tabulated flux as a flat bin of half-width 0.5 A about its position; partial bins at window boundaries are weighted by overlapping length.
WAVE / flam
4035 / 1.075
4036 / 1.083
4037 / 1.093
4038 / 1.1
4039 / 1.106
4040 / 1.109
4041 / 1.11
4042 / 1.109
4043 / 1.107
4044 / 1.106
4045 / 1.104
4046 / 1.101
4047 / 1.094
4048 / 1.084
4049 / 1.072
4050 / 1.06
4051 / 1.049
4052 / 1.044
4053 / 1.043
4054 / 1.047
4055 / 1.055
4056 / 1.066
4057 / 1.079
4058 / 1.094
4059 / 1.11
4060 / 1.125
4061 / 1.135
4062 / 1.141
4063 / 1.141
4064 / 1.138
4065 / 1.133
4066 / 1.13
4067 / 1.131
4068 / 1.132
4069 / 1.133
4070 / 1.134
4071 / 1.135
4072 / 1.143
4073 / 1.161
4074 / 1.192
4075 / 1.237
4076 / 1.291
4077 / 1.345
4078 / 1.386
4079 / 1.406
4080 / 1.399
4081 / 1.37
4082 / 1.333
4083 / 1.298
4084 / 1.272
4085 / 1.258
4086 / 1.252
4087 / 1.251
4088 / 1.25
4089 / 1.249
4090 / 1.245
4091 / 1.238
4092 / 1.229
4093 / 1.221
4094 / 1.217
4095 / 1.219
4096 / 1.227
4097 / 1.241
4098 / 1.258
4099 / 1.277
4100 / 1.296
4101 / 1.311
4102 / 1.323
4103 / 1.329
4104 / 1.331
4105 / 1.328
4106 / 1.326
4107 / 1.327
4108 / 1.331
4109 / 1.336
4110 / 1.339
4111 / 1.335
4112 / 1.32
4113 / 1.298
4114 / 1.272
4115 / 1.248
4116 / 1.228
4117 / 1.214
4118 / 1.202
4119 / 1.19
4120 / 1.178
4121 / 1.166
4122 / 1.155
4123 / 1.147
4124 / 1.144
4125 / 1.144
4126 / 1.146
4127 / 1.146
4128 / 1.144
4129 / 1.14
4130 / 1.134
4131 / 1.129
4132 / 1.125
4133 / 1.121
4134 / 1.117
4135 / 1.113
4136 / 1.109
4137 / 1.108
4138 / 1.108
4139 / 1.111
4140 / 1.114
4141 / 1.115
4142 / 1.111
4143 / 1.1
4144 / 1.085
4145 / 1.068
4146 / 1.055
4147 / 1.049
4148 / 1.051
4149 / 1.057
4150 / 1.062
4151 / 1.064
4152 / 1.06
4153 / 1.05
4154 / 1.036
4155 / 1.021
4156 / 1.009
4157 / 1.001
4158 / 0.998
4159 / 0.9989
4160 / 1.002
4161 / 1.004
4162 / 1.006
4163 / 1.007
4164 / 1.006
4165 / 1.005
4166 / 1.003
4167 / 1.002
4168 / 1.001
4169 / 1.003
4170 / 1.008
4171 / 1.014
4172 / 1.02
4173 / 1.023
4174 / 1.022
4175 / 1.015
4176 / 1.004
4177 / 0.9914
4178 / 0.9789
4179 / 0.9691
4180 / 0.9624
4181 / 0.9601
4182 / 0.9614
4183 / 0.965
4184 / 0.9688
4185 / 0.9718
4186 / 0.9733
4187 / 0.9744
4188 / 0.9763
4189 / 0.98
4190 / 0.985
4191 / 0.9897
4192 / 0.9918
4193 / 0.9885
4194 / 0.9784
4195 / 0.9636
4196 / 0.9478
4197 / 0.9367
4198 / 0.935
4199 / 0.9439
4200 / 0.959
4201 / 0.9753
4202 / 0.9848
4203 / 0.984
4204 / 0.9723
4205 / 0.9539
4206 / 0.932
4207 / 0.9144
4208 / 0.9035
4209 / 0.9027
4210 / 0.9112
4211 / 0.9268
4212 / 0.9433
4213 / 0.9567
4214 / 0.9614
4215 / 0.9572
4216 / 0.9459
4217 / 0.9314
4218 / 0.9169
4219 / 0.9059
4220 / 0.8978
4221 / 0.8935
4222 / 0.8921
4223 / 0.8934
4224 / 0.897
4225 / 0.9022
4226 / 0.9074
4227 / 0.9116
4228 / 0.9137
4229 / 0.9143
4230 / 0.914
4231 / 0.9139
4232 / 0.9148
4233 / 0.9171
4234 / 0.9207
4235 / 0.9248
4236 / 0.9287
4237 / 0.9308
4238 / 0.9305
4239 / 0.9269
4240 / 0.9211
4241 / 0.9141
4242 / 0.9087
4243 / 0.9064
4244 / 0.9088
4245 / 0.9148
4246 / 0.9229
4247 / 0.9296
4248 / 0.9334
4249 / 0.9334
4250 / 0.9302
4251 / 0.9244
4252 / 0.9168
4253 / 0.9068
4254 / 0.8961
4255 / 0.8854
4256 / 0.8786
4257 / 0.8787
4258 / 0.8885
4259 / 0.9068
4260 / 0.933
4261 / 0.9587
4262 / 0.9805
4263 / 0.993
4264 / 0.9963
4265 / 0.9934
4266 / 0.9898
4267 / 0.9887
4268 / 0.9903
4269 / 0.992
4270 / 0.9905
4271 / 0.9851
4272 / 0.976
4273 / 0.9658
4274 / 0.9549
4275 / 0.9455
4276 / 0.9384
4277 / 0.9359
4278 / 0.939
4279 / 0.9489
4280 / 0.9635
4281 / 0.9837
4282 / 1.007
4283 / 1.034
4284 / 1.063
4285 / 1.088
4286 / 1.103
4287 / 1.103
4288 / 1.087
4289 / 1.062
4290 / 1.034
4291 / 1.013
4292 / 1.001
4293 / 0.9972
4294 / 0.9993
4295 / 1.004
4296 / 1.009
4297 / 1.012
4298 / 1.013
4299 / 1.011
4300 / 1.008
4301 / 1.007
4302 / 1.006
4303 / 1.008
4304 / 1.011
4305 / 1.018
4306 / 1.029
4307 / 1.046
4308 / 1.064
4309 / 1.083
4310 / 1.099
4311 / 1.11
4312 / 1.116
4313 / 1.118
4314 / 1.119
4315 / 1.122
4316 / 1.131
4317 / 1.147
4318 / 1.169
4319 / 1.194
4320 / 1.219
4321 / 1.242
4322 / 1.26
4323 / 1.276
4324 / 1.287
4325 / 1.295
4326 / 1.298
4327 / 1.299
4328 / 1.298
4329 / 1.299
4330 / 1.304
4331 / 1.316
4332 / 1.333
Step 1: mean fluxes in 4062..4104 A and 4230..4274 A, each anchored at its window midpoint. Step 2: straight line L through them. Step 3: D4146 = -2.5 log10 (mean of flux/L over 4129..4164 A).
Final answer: 0.06 mag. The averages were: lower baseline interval 1.24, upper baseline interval 0.936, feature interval 1.07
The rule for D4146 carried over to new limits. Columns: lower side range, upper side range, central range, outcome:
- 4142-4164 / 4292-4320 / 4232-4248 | 0.15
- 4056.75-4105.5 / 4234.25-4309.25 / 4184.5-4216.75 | 0.12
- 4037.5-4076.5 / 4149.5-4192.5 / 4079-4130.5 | -0.17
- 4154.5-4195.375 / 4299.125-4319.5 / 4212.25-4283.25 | 0.12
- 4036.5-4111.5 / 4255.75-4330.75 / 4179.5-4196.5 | 0.16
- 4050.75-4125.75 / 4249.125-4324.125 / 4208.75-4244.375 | 0.18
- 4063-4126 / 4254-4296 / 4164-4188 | 0.14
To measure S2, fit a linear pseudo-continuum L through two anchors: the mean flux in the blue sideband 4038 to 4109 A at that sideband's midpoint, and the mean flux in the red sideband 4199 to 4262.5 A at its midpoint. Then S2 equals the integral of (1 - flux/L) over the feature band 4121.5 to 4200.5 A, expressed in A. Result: 0.7 A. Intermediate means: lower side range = 1.2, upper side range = 0.923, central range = 1.04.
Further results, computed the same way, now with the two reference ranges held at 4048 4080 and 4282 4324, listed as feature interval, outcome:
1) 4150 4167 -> 1.6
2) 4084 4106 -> -2.4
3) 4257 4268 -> 1.3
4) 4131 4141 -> 0.1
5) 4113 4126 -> -0.7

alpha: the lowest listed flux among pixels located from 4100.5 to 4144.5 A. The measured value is 1.085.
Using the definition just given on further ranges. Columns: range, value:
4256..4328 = 0.8786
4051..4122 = 1.043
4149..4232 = 0.8921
